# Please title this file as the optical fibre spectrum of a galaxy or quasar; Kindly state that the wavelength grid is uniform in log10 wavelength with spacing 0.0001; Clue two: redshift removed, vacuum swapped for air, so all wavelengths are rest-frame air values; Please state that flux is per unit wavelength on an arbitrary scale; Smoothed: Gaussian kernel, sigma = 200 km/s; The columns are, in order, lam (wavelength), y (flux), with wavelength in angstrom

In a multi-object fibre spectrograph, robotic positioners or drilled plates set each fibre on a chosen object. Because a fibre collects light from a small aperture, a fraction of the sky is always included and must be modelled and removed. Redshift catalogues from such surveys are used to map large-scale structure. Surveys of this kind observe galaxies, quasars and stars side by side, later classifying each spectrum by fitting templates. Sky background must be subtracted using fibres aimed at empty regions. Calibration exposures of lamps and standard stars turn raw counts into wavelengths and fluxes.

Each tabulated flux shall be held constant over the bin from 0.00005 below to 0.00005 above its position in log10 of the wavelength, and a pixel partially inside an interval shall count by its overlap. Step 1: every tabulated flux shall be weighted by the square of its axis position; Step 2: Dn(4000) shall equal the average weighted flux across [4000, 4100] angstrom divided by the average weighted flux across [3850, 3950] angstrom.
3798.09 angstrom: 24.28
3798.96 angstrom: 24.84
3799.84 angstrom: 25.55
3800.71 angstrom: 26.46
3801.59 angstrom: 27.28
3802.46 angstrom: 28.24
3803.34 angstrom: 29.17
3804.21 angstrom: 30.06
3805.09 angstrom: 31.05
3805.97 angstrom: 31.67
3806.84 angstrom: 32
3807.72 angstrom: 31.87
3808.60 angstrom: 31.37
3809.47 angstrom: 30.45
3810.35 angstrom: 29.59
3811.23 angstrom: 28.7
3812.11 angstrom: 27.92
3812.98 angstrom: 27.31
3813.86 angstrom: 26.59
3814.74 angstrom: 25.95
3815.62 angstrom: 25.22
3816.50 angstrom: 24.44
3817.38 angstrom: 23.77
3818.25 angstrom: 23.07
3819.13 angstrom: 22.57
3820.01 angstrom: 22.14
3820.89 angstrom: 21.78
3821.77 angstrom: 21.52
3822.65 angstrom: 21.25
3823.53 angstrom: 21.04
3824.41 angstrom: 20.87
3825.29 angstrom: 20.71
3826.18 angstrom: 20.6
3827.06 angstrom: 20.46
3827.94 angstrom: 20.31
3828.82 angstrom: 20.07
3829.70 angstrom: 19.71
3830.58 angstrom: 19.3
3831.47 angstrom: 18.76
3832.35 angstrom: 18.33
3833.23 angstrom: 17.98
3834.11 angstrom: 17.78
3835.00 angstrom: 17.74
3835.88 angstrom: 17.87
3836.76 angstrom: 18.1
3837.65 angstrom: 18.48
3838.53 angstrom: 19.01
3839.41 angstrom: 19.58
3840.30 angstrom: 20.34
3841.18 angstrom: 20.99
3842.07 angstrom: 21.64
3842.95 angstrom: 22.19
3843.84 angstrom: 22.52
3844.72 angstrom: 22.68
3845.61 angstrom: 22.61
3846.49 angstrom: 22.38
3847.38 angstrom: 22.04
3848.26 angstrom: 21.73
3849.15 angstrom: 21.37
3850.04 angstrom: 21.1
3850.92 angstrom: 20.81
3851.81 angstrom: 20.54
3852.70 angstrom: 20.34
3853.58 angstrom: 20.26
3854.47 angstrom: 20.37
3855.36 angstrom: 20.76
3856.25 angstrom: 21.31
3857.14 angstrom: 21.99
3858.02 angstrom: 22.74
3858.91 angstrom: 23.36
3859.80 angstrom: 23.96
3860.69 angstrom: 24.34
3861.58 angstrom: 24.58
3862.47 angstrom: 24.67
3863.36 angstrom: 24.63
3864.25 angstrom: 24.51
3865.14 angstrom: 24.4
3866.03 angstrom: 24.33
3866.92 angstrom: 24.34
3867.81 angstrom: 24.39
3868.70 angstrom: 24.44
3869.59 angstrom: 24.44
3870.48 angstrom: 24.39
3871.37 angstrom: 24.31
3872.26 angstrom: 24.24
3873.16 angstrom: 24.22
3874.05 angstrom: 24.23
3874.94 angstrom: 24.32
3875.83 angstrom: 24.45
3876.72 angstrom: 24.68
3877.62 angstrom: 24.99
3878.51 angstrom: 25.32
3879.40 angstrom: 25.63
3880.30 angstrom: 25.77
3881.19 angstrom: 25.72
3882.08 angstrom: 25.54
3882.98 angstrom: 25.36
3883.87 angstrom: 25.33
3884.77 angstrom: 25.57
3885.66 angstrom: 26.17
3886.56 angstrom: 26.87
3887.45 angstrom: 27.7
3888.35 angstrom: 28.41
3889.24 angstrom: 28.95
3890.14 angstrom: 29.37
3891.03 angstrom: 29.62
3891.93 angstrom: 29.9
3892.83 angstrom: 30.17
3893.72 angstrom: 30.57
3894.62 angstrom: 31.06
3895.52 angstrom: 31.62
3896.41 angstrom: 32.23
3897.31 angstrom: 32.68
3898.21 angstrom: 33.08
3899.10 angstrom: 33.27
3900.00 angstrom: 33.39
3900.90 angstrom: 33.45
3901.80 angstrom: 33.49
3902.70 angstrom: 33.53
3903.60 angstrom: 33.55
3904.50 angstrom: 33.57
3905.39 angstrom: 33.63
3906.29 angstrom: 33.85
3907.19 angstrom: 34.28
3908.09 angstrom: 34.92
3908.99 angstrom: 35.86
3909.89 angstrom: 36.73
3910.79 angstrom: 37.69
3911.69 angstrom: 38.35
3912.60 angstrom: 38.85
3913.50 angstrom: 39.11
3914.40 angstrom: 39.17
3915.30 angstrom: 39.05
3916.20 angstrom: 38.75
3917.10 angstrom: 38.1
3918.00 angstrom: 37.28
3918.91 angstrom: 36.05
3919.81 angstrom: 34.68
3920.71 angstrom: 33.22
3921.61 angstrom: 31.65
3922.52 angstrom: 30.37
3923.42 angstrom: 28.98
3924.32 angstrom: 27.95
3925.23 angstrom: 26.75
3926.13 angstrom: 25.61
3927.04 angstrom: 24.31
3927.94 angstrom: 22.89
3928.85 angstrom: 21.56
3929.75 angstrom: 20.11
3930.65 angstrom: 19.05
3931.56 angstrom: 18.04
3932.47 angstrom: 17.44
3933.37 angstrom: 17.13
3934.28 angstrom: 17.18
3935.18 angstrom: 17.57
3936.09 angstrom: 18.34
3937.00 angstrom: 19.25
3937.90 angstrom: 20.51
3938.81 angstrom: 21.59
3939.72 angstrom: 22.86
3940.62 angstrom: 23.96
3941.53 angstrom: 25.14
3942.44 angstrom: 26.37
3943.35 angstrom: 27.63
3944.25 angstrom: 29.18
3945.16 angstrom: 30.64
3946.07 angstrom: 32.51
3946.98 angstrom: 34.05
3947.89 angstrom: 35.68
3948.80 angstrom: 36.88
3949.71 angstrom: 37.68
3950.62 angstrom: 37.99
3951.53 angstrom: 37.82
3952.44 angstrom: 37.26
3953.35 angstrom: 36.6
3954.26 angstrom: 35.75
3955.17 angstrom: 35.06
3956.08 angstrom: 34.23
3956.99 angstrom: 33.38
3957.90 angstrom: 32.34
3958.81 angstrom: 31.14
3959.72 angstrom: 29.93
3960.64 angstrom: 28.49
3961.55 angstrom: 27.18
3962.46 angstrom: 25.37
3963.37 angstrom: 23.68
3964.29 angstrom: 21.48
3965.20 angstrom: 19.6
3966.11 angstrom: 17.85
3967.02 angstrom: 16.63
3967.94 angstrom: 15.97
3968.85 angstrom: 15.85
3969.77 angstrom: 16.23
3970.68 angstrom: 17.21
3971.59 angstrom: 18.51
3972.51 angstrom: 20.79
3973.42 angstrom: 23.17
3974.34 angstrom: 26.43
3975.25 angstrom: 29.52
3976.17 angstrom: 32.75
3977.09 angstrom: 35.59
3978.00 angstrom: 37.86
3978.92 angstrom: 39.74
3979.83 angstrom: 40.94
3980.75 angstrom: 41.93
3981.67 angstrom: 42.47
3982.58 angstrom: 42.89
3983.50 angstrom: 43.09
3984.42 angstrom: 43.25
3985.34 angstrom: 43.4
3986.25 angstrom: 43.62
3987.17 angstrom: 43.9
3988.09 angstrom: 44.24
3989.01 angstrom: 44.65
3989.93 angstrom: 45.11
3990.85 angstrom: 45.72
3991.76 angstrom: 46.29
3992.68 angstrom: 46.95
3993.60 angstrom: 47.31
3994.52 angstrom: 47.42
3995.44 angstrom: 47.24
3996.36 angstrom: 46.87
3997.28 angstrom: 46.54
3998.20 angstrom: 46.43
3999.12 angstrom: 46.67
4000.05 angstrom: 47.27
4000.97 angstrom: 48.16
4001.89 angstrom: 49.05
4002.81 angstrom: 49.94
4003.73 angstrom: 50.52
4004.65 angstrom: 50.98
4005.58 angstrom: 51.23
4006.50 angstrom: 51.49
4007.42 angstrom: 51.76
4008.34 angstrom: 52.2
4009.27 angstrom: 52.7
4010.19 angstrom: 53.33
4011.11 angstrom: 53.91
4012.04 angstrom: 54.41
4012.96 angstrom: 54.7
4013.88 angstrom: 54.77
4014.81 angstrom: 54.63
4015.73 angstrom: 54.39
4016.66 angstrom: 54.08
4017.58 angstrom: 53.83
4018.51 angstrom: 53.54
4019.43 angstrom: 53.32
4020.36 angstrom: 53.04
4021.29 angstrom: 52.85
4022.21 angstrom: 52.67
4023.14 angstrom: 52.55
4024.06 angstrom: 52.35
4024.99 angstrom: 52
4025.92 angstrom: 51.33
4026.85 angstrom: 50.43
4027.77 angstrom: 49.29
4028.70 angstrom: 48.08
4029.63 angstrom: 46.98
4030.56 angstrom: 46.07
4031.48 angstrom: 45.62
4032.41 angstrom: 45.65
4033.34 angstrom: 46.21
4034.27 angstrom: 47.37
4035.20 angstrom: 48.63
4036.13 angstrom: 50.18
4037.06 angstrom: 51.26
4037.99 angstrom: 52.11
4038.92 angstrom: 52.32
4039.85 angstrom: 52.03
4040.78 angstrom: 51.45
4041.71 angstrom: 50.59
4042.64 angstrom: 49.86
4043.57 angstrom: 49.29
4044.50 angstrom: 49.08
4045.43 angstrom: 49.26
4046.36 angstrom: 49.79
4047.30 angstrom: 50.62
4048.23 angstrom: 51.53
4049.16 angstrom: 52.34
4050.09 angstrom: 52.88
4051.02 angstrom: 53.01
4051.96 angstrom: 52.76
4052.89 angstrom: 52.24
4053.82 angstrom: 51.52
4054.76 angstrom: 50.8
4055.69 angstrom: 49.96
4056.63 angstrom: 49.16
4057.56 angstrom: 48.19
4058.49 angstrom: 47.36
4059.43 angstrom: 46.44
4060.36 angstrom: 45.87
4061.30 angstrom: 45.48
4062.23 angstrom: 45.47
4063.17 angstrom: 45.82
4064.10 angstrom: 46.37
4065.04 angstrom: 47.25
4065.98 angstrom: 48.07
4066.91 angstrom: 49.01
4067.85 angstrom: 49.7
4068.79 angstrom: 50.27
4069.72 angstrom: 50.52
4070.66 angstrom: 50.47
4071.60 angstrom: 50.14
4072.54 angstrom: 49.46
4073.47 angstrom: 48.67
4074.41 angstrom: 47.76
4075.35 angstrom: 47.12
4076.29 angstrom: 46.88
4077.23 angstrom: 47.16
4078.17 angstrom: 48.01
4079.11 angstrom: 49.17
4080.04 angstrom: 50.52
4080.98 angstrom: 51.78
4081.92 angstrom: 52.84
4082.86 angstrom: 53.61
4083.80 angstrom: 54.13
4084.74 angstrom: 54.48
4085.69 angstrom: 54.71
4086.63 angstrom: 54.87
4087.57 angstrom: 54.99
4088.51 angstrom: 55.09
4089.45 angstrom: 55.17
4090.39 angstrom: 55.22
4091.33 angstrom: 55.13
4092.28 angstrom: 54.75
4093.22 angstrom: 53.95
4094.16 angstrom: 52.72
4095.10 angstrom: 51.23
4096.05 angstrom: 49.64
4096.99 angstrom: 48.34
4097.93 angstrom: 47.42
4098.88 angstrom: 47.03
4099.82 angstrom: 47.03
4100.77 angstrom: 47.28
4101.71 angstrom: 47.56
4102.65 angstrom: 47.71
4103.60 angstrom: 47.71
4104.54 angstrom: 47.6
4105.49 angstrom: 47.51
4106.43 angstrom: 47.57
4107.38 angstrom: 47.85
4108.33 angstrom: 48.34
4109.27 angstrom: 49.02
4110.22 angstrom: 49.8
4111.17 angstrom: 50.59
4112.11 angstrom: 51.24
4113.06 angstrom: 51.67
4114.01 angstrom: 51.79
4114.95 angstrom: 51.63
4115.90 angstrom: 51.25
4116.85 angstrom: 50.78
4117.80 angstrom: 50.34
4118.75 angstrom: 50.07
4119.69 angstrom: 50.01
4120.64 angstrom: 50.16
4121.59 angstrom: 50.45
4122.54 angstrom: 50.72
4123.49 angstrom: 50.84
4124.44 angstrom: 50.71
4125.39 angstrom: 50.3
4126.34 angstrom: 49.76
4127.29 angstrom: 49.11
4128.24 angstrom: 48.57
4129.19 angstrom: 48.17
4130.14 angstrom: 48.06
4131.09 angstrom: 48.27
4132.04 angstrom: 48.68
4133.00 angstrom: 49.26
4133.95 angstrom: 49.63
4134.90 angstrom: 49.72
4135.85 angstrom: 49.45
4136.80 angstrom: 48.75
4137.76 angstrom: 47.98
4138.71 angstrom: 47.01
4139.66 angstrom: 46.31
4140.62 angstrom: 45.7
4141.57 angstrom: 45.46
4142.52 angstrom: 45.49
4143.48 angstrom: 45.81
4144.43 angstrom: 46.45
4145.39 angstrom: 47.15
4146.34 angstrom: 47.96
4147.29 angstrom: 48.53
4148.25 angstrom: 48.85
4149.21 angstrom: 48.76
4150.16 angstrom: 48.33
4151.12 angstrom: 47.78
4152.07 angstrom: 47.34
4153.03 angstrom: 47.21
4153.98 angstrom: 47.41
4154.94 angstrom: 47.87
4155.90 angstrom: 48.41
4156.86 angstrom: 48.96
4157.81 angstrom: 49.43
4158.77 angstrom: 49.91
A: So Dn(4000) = 1.97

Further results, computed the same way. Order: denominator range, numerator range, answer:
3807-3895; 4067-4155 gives 2.39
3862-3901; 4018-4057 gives 2.02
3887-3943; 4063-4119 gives 1.86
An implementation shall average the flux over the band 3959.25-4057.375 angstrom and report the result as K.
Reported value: 44.3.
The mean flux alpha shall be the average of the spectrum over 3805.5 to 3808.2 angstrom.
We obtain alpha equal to 31.8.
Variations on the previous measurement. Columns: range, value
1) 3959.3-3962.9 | 27.7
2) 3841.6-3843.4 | 21.8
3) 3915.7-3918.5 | 38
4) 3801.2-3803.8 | 28.3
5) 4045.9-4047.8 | 50.1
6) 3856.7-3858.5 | 22.5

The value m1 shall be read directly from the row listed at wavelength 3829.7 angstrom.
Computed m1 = 19.71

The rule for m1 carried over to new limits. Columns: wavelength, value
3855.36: 20.76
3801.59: 27.28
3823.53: 21.04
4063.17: 45.82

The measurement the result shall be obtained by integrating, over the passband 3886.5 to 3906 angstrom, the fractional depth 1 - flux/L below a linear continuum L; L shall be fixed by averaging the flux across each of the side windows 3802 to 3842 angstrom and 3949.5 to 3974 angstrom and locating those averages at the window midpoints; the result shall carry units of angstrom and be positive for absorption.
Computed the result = -4.8 angstrom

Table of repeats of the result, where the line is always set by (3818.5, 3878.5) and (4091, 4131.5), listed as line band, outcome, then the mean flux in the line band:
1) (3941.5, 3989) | 3.6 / 31.7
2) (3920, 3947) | 5.7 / 24.3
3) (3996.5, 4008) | -3.3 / 49.1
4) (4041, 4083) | -4.7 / 49.4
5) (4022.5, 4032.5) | -2.1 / 49.3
